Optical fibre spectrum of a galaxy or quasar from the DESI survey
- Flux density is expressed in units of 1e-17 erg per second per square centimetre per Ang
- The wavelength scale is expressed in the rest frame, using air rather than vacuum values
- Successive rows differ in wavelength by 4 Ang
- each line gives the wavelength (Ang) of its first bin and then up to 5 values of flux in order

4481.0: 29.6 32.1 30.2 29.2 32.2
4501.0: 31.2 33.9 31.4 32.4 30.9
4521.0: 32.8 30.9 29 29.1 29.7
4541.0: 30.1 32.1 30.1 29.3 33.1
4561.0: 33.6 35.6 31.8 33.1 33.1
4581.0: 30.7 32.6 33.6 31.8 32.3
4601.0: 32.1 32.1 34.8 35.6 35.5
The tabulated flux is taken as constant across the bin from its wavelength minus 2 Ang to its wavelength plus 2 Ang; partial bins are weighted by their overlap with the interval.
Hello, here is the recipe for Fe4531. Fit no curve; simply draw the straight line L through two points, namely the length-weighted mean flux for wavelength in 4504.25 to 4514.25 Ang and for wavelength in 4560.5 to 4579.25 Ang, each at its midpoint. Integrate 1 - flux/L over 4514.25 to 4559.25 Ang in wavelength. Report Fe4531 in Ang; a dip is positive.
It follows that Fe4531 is 3.0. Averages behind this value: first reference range 32.4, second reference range 33.4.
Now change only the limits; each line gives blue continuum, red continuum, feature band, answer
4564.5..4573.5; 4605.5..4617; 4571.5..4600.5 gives 1.2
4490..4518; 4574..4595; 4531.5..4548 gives 0.9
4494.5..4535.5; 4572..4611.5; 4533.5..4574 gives 0.4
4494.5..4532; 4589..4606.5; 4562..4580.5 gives -0.7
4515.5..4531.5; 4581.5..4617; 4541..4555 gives 0.5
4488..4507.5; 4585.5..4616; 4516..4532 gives 0.5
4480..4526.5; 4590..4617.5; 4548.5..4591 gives 0.3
